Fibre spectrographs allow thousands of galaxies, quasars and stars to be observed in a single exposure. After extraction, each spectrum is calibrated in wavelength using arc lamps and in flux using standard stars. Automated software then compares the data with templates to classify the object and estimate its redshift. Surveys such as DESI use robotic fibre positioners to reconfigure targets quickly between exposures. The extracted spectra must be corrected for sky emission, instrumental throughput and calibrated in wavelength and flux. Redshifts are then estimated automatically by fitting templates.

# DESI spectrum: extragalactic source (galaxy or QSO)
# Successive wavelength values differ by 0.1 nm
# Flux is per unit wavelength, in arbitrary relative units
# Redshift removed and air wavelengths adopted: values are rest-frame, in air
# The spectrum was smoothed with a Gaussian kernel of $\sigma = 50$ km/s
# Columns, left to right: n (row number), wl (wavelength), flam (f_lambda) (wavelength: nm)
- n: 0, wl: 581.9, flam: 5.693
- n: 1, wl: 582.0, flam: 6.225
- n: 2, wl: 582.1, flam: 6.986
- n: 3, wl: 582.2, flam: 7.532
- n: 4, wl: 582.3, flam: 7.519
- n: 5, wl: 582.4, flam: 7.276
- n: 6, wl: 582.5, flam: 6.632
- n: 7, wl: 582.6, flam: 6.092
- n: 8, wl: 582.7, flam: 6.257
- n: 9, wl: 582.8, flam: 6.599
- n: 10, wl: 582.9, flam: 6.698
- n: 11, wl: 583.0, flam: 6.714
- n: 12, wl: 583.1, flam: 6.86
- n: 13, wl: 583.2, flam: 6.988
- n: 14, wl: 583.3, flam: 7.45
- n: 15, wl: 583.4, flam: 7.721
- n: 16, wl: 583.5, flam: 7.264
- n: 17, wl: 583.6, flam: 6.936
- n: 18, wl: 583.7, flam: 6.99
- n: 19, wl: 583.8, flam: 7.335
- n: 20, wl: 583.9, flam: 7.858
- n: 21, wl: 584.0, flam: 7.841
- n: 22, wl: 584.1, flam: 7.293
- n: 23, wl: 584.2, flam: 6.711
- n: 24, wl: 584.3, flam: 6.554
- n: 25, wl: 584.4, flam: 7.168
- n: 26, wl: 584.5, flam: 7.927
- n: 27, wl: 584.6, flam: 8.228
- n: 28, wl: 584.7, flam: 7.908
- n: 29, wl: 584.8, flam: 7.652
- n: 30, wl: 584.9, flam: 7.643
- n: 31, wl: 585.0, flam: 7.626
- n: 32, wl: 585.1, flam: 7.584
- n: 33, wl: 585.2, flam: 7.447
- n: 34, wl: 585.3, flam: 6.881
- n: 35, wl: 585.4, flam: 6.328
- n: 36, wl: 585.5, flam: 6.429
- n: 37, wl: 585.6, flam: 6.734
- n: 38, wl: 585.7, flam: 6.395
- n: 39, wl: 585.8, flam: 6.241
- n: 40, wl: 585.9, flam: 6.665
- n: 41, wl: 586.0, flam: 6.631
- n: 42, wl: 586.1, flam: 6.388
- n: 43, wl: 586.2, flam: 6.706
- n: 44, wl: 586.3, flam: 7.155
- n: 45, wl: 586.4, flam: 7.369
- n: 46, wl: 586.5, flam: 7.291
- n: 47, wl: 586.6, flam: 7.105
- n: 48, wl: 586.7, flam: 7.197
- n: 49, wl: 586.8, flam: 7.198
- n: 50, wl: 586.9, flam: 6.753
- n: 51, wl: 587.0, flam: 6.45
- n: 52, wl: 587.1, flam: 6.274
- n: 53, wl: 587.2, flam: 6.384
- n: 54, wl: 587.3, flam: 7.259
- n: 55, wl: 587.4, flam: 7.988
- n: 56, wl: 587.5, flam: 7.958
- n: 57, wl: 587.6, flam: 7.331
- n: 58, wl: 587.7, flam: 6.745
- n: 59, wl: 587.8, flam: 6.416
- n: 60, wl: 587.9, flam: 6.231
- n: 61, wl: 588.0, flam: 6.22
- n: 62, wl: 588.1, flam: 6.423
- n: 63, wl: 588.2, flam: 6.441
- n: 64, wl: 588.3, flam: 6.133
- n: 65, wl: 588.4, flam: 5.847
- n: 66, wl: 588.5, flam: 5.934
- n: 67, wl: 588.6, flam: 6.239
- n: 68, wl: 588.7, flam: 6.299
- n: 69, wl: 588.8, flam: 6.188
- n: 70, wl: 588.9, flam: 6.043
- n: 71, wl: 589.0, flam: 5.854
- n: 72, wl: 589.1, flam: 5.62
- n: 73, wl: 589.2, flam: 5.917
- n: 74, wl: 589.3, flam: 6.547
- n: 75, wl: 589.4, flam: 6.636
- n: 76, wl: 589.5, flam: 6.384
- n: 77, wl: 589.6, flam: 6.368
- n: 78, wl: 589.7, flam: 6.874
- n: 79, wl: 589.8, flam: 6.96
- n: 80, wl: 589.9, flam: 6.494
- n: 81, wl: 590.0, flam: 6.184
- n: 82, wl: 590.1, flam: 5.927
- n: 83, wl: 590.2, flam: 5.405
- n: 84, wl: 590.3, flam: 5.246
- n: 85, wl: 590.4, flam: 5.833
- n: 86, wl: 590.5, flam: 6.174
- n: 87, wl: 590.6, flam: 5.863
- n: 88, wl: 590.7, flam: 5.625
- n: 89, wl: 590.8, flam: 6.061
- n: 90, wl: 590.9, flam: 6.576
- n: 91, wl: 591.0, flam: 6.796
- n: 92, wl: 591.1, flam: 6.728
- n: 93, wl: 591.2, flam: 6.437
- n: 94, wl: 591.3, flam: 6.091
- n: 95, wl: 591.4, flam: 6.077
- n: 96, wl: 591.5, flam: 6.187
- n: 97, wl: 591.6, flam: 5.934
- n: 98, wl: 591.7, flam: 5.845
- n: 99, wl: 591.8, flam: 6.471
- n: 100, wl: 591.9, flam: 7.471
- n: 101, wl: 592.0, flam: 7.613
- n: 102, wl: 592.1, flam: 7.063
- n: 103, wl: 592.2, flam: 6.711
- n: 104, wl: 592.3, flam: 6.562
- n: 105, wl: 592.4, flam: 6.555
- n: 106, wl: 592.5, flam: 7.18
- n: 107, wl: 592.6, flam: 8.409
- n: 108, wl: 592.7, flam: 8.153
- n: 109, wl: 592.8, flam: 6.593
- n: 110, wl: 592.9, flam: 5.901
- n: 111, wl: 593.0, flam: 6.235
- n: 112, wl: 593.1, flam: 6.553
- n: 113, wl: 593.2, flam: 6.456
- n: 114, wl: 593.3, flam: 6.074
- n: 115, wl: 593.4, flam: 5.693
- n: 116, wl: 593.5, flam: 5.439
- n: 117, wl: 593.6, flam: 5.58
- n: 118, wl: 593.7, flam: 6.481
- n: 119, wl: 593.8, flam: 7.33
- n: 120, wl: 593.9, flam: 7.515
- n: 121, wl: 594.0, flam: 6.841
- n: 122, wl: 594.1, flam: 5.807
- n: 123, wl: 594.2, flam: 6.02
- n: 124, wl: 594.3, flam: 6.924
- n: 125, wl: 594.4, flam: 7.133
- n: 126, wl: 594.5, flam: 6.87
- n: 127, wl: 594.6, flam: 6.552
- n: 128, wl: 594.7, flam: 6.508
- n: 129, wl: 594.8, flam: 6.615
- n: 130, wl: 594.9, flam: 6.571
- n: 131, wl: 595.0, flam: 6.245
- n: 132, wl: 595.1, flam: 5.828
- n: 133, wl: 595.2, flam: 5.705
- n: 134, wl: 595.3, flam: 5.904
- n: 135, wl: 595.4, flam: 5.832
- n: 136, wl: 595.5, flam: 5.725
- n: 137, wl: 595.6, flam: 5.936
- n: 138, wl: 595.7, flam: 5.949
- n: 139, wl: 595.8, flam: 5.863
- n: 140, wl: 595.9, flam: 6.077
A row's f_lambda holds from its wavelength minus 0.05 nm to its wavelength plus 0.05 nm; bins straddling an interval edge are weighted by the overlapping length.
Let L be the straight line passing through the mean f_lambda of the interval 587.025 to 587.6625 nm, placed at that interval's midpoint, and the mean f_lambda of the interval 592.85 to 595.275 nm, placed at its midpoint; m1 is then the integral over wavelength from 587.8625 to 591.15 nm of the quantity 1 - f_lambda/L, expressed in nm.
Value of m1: 0.34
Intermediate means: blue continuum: 7.16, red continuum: 6.37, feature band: 6.18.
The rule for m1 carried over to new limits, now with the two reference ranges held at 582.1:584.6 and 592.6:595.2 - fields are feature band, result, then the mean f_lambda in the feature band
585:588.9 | 0.10 nm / 6.72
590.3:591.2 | 0.07 nm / 6.17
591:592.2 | 0.01 nm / 6.56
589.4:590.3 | 0.06 nm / 6.28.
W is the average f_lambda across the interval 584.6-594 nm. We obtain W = 6.6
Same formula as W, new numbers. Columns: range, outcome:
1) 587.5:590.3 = 6.3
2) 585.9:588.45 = 6.79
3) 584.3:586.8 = 7.1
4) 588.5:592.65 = 6.37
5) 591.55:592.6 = 6.82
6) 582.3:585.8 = 7.11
